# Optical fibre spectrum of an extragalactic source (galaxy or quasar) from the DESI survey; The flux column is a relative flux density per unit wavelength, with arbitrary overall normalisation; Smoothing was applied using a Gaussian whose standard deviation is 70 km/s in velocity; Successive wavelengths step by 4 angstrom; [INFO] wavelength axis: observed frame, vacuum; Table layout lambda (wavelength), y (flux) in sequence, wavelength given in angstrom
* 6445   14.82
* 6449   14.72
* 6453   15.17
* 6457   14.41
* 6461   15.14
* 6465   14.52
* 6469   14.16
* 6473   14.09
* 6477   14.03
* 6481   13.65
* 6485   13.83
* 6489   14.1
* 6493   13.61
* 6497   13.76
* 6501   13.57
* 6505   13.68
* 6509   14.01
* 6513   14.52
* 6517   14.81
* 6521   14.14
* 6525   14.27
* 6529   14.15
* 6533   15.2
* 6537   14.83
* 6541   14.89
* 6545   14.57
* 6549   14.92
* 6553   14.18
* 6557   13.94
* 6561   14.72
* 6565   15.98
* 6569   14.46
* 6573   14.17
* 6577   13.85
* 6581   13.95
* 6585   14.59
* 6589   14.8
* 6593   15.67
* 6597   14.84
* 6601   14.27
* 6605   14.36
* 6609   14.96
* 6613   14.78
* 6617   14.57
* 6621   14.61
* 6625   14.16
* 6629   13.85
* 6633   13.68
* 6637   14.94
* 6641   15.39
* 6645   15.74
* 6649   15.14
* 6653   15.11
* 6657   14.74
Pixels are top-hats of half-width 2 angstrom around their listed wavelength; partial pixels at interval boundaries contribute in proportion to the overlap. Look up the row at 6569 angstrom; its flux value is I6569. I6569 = 14.46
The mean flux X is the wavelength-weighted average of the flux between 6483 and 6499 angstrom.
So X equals 13.8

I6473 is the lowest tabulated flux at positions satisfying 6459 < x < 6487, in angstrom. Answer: 13.65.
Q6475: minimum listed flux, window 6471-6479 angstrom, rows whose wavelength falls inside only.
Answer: 14.03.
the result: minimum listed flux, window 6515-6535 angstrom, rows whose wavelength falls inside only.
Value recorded 14.14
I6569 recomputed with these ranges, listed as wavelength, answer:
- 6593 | 15.67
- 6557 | 13.94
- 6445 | 14.82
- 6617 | 14.57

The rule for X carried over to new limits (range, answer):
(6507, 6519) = 14.4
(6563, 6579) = 14.6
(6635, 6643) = 15.2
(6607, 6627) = 14.6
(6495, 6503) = 13.7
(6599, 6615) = 14.6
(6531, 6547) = 14.9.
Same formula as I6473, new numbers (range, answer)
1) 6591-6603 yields 14.27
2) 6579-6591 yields 13.95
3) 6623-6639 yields 13.68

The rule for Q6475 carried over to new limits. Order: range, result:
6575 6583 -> 13.85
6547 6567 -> 13.94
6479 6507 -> 13.57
